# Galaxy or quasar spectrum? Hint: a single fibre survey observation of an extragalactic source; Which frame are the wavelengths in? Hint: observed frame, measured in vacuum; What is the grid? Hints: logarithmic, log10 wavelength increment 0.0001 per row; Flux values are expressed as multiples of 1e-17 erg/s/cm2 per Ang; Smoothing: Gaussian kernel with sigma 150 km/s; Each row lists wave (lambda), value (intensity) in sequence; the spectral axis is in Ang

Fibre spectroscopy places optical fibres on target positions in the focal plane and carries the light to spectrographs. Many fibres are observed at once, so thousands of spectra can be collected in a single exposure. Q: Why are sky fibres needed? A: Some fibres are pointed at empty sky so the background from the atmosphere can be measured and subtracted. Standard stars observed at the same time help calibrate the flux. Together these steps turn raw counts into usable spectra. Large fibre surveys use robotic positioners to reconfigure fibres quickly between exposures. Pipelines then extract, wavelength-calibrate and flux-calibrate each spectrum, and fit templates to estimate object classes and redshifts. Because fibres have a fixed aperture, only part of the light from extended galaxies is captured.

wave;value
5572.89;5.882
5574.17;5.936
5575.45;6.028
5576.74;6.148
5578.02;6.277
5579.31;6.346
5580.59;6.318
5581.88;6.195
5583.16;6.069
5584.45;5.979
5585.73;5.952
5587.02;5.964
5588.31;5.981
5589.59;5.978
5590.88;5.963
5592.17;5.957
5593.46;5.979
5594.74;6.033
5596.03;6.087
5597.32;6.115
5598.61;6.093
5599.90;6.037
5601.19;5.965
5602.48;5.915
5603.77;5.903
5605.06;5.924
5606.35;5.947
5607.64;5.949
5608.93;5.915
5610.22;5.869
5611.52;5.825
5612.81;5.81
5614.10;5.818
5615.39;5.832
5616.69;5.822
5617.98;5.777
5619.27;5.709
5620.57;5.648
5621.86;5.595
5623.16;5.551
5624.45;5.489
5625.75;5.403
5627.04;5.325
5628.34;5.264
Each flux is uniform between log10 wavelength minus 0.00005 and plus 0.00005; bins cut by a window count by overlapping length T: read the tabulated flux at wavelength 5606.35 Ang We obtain 5.947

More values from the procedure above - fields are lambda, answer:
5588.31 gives 5.981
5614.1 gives 5.818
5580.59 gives 6.318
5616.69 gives 5.822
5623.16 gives 5.551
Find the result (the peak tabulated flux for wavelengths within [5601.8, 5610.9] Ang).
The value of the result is 5.949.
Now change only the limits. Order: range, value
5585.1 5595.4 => 6.033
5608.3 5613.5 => 5.915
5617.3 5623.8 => 5.777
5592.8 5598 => 6.115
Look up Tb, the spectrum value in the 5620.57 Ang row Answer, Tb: 5.648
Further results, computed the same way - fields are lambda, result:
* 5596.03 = 6.087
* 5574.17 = 5.936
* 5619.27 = 5.709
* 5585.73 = 5.952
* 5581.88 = 6.195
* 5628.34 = 5.264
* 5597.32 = 6.115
